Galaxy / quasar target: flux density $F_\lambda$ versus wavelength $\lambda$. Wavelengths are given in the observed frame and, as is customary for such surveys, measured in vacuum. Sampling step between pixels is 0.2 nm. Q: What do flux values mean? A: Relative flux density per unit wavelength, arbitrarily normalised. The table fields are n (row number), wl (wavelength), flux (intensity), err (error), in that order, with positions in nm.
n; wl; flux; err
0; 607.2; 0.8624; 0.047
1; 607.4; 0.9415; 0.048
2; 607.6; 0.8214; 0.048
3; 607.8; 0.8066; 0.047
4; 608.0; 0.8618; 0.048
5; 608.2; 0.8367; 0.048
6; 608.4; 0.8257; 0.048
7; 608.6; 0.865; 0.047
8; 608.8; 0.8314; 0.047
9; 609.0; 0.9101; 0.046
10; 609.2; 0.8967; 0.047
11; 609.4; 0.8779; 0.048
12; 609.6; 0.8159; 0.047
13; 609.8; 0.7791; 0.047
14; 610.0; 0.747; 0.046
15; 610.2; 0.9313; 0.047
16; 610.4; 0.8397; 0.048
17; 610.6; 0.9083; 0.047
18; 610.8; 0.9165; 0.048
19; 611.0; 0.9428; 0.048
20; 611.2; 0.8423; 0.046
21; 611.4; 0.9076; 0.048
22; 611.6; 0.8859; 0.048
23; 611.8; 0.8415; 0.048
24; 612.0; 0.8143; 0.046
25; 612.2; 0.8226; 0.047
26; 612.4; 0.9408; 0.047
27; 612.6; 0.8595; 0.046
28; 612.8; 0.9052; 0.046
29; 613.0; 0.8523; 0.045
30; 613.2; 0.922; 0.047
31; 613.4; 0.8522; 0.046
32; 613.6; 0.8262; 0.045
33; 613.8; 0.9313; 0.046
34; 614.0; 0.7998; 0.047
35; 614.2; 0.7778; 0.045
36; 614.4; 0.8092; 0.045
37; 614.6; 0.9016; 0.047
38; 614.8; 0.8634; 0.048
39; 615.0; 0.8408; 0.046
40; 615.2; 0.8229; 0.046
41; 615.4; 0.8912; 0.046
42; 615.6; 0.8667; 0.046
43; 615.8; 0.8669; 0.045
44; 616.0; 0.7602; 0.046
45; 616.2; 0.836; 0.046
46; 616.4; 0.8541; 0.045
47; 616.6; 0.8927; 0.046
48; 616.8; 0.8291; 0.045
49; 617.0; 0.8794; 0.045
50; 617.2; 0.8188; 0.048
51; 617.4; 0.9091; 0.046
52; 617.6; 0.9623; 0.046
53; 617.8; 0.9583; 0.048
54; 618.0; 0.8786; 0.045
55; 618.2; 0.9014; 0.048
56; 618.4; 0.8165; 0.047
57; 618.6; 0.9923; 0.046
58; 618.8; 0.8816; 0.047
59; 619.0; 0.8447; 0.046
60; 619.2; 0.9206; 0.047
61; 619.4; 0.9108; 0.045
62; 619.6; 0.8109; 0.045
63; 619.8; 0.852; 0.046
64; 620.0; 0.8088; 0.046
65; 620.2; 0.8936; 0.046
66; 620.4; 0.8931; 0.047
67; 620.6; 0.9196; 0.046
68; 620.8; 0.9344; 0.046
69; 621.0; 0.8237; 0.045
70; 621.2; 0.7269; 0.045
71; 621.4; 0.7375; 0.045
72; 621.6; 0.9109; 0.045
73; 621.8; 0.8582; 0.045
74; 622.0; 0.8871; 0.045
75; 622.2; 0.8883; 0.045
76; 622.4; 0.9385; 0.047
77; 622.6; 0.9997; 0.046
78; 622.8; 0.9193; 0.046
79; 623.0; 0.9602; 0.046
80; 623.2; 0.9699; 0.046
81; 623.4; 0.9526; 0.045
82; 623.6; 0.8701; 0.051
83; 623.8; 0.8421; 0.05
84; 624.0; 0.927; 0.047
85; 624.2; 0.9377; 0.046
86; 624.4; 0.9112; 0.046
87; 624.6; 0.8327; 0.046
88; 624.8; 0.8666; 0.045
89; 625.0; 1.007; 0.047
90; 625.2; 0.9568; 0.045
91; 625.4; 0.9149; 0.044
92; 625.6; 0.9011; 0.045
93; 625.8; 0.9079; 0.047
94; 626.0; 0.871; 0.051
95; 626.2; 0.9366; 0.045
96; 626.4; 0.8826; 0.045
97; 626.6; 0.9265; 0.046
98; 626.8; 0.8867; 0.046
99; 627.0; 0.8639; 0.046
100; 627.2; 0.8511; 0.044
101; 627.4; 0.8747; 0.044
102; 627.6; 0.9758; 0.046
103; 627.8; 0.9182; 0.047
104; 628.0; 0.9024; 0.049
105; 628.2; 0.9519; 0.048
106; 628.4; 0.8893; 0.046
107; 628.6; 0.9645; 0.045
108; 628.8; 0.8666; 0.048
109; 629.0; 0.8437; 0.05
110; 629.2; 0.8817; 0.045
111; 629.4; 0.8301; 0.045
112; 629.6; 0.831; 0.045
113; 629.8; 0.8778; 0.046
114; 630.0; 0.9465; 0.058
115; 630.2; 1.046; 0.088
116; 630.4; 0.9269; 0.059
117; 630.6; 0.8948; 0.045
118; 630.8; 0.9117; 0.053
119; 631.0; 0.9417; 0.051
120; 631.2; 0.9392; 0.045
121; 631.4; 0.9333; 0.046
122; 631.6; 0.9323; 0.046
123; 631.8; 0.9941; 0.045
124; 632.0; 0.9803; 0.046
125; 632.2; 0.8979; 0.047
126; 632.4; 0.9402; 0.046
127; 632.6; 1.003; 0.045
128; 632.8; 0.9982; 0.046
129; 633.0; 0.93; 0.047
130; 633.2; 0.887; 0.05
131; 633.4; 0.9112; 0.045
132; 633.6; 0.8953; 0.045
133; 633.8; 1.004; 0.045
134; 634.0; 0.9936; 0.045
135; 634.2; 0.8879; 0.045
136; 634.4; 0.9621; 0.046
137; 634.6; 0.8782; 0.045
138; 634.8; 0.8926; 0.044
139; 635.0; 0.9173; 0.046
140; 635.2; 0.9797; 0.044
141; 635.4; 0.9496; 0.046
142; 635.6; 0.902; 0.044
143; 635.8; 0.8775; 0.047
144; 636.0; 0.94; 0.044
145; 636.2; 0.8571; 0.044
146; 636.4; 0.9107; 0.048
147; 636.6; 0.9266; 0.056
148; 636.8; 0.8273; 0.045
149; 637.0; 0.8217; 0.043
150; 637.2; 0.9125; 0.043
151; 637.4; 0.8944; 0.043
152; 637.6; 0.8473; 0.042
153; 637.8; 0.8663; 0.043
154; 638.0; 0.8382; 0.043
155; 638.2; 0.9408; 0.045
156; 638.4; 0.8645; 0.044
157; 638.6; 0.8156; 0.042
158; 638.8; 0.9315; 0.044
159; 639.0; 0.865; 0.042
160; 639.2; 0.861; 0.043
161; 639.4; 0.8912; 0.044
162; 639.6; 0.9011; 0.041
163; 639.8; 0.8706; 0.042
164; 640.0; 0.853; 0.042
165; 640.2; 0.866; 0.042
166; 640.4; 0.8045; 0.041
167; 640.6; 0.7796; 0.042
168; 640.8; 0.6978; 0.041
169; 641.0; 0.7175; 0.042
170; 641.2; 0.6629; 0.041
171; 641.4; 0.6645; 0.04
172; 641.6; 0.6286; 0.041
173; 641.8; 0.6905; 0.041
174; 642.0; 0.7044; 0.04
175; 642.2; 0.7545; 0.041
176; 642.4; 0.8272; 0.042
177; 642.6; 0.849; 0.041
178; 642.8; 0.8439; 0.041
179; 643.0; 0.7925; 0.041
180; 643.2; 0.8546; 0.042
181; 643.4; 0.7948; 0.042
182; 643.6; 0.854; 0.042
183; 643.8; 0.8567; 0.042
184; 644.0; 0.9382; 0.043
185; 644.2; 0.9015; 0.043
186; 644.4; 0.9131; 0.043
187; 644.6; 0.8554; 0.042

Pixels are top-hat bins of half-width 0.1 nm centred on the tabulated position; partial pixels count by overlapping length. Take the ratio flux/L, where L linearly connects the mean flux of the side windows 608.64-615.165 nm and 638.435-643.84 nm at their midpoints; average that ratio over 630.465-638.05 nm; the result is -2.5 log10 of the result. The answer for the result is -0.13 mag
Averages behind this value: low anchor 0.862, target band 0.918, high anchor 0.801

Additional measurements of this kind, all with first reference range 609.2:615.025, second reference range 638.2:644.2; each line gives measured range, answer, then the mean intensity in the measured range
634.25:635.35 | -0.128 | 0.925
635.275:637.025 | -0.094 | 0.894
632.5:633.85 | -0.147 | 0.945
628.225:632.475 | -0.109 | 0.918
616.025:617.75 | -0.021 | 0.87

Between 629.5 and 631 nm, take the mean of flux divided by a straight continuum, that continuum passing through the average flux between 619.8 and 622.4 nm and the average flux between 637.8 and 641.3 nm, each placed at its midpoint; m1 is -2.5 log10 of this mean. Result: -0.09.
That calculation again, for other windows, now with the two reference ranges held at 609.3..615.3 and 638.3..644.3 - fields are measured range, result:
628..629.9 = -0.065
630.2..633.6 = -0.140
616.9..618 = -0.065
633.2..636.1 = -0.130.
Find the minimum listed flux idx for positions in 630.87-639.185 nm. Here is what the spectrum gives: 0.8156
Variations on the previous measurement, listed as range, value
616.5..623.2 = 0.7269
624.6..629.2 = 0.8327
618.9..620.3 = 0.8088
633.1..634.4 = 0.887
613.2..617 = 0.7602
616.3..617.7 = 0.8188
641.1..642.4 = 0.6286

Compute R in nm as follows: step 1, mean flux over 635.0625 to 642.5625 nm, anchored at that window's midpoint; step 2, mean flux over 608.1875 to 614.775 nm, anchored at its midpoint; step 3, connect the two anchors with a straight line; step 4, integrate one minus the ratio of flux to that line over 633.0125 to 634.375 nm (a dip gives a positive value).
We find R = -0.146 nm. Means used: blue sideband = 0.861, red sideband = 0.837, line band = 0.932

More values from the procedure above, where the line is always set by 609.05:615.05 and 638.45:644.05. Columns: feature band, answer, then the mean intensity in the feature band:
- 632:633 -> -0.17 nm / 0.959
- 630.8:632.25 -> -0.21 nm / 0.945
